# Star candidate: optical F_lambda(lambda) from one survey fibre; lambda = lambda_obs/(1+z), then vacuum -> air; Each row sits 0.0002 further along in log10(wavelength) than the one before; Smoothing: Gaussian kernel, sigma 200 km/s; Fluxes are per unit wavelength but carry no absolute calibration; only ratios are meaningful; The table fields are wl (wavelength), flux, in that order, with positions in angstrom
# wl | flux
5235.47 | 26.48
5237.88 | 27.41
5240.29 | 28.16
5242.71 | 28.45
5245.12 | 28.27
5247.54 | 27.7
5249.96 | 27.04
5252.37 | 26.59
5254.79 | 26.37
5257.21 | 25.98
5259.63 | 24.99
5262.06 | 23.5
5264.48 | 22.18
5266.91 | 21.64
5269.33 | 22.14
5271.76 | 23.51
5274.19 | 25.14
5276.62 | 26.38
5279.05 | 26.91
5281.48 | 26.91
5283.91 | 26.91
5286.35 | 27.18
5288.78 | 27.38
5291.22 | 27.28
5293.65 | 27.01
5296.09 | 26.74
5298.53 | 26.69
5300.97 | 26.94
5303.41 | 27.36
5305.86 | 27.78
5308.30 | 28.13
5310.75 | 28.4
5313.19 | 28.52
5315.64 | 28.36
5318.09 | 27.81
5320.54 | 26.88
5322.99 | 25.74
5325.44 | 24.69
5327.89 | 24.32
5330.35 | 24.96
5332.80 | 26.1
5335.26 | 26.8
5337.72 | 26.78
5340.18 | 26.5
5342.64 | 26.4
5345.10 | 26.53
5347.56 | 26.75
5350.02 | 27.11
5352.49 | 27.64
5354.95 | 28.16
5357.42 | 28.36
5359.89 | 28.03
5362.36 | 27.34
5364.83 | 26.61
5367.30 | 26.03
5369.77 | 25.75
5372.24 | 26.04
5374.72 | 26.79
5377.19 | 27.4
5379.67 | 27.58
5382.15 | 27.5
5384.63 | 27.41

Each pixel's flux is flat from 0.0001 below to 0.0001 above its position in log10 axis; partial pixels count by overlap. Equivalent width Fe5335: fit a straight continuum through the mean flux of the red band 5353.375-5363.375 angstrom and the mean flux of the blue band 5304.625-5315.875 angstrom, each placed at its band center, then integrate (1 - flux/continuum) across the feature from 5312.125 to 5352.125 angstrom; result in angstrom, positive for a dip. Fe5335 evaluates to 2.2 angstrom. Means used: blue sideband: 28.2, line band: 26.5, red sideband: 28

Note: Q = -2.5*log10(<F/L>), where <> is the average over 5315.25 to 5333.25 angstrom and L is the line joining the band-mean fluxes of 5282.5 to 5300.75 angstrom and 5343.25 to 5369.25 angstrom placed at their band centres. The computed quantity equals 0.05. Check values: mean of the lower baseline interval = 27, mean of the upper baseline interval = 27.2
